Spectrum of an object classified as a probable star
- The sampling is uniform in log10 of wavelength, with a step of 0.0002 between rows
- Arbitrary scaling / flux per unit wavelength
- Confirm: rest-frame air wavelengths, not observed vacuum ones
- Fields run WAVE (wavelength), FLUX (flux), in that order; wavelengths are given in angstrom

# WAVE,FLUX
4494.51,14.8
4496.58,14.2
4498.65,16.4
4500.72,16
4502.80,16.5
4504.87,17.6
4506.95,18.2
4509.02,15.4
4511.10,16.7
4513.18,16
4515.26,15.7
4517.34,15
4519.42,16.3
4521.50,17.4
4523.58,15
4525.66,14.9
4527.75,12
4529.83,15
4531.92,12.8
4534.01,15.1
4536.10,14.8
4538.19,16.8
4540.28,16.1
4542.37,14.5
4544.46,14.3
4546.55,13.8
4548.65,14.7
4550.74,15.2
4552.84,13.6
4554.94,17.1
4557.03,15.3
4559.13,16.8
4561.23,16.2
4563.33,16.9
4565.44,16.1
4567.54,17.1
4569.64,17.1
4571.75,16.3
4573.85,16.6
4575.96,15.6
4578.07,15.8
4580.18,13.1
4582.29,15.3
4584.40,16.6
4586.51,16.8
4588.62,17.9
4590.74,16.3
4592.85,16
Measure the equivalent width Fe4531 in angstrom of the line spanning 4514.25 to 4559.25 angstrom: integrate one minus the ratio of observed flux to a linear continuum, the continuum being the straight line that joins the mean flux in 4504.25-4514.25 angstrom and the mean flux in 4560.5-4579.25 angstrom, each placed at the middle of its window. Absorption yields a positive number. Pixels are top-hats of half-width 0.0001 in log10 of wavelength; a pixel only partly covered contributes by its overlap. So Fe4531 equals 4.1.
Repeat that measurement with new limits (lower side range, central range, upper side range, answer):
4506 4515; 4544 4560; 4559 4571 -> 1.5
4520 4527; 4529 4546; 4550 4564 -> 0.9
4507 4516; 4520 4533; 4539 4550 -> 0.8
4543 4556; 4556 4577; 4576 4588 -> -1.6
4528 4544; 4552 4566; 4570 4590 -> -0.5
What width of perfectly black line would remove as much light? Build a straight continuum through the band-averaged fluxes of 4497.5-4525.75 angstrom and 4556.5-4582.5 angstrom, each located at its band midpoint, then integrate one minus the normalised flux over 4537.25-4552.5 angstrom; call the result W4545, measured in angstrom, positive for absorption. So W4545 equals 1.1 angstrom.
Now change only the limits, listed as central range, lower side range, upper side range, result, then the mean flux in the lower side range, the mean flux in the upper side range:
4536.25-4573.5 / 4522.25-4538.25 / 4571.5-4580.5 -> -1.66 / 14.5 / 15.6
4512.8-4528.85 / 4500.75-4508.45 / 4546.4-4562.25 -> 1.28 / 17.1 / 15.4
